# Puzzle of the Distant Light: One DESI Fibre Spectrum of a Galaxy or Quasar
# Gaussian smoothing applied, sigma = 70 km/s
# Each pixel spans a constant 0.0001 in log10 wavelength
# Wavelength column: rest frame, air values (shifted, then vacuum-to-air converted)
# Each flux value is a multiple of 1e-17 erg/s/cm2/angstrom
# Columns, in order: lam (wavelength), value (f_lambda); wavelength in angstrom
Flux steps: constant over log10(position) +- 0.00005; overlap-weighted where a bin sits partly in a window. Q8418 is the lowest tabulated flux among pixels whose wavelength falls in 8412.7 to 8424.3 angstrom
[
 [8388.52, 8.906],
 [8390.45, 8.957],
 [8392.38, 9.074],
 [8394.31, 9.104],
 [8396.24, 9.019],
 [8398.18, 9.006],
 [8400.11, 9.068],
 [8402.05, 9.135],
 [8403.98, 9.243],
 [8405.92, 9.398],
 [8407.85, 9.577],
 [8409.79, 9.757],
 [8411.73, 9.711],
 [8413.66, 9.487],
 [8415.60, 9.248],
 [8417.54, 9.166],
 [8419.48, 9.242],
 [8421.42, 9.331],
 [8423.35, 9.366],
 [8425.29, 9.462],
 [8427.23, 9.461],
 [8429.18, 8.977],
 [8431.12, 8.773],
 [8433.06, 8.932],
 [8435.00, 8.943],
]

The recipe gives 9.166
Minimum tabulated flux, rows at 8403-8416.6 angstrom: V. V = 9.243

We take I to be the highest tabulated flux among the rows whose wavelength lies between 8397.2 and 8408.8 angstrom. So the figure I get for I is 9.577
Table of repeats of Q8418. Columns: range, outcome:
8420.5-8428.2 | 9.331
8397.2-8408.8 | 9.006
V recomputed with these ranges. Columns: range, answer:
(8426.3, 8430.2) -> 8.977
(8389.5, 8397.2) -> 8.957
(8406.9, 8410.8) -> 9.577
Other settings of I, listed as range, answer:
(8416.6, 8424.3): 9.366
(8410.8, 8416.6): 9.711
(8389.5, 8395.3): 9.104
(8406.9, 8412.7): 9.757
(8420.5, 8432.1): 9.462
